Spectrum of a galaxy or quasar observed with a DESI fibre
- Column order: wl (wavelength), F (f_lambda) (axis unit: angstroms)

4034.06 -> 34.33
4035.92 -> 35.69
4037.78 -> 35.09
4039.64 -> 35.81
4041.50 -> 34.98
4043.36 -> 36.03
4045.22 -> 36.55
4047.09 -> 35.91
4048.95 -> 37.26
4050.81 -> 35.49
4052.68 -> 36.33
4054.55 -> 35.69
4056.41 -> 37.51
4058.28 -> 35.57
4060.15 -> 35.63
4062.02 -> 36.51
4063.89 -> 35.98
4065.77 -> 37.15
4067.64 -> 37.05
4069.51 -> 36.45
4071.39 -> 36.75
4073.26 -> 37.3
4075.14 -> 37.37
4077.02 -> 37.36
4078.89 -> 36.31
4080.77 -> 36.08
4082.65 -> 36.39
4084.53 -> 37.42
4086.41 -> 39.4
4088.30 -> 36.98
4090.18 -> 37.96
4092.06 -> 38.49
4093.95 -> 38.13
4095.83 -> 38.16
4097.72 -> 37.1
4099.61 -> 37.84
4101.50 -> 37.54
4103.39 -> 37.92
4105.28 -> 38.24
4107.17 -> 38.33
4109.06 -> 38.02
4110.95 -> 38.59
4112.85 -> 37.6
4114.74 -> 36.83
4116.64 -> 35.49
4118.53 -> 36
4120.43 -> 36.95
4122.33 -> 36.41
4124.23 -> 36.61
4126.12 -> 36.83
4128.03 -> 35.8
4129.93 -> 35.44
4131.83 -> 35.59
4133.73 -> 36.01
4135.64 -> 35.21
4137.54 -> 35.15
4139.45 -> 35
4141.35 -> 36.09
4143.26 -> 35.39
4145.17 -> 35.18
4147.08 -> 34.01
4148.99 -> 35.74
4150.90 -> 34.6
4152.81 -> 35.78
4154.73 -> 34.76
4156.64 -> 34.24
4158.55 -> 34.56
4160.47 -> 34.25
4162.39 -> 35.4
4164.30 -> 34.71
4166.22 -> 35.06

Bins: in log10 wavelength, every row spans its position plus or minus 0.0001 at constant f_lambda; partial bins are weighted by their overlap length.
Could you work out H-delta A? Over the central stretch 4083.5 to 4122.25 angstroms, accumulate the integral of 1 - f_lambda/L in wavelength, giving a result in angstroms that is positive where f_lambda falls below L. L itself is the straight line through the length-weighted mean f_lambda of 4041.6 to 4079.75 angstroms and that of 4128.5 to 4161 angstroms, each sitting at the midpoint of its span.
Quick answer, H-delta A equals -2.0 angstroms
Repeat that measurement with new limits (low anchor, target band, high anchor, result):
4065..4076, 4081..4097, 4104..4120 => -0.3 angstroms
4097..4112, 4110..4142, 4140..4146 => 0.3 angstroms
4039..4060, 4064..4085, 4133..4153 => -0.6 angstroms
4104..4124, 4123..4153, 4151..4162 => 0.2 angstroms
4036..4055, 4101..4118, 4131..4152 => -1.0 angstroms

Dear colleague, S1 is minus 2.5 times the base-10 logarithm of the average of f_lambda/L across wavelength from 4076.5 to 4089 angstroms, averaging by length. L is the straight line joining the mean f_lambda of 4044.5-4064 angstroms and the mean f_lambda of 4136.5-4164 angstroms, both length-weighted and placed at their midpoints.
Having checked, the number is -0.04 mag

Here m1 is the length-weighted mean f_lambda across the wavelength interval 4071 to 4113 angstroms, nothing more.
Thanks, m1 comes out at 37.6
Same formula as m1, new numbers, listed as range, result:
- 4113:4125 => 36.5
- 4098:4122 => 37.4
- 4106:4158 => 36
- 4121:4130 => 36.3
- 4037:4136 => 36.8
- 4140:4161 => 35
